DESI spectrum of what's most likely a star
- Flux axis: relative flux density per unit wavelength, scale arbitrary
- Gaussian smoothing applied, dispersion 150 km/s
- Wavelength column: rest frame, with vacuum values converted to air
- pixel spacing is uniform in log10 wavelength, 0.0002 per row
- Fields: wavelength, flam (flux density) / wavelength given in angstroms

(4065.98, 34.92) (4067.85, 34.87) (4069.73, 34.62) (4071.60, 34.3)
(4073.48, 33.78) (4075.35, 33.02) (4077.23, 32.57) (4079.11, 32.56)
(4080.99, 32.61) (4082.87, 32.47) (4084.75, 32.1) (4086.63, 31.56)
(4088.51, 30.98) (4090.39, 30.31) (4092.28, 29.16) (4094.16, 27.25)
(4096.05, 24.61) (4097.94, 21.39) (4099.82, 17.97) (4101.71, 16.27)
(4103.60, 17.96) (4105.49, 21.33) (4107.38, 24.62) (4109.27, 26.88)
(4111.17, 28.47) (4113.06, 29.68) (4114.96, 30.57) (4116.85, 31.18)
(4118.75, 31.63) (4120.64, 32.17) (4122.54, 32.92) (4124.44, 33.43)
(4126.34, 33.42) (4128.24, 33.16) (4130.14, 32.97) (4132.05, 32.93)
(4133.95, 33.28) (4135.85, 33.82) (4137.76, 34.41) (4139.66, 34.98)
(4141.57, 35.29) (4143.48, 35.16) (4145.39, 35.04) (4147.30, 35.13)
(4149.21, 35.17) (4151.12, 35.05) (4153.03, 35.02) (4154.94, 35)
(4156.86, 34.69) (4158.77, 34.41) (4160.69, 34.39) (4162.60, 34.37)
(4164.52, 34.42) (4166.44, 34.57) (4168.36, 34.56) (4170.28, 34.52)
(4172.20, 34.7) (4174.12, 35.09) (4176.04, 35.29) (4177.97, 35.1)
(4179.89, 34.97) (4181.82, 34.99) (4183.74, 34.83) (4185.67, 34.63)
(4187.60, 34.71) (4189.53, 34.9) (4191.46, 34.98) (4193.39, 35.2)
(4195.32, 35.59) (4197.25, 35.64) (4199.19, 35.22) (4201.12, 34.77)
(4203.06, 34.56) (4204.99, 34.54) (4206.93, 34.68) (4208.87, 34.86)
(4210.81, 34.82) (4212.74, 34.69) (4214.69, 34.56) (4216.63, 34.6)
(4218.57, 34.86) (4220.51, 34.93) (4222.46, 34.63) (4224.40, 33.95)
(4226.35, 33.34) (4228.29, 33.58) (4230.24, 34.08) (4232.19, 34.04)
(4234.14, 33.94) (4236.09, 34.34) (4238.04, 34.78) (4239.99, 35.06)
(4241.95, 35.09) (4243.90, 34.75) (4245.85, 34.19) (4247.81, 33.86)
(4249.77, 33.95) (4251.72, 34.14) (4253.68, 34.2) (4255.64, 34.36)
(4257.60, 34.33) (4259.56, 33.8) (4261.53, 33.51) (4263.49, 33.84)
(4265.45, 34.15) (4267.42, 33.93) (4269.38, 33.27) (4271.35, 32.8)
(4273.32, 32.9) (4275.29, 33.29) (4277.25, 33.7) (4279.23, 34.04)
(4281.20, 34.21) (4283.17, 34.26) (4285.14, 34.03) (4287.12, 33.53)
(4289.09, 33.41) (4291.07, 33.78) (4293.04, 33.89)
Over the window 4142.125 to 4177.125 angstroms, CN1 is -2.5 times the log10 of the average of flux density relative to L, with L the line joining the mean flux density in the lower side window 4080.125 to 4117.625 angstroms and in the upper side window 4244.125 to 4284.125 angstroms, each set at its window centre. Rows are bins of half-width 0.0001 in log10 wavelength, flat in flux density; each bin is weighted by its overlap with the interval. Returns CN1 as -0.18 mag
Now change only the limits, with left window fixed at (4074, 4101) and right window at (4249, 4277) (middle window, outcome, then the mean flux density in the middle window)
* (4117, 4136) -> -0.093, 32.9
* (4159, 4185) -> -0.111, 34.7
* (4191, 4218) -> -0.087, 34.9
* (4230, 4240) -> -0.042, 34.3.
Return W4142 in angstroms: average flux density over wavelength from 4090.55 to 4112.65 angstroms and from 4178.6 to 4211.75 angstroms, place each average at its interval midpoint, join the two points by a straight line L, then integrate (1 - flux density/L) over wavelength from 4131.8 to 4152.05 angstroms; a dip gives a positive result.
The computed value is -4.34 angstroms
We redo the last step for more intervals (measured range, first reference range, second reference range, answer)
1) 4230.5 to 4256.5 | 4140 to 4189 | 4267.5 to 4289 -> -0.28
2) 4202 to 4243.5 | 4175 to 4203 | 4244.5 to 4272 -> 0.01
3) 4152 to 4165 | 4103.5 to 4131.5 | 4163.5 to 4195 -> -0.58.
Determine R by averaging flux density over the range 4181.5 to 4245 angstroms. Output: 34.7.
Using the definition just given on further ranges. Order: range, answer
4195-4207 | 35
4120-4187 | 34.4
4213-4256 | 34.3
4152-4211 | 34.8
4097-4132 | 27.7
